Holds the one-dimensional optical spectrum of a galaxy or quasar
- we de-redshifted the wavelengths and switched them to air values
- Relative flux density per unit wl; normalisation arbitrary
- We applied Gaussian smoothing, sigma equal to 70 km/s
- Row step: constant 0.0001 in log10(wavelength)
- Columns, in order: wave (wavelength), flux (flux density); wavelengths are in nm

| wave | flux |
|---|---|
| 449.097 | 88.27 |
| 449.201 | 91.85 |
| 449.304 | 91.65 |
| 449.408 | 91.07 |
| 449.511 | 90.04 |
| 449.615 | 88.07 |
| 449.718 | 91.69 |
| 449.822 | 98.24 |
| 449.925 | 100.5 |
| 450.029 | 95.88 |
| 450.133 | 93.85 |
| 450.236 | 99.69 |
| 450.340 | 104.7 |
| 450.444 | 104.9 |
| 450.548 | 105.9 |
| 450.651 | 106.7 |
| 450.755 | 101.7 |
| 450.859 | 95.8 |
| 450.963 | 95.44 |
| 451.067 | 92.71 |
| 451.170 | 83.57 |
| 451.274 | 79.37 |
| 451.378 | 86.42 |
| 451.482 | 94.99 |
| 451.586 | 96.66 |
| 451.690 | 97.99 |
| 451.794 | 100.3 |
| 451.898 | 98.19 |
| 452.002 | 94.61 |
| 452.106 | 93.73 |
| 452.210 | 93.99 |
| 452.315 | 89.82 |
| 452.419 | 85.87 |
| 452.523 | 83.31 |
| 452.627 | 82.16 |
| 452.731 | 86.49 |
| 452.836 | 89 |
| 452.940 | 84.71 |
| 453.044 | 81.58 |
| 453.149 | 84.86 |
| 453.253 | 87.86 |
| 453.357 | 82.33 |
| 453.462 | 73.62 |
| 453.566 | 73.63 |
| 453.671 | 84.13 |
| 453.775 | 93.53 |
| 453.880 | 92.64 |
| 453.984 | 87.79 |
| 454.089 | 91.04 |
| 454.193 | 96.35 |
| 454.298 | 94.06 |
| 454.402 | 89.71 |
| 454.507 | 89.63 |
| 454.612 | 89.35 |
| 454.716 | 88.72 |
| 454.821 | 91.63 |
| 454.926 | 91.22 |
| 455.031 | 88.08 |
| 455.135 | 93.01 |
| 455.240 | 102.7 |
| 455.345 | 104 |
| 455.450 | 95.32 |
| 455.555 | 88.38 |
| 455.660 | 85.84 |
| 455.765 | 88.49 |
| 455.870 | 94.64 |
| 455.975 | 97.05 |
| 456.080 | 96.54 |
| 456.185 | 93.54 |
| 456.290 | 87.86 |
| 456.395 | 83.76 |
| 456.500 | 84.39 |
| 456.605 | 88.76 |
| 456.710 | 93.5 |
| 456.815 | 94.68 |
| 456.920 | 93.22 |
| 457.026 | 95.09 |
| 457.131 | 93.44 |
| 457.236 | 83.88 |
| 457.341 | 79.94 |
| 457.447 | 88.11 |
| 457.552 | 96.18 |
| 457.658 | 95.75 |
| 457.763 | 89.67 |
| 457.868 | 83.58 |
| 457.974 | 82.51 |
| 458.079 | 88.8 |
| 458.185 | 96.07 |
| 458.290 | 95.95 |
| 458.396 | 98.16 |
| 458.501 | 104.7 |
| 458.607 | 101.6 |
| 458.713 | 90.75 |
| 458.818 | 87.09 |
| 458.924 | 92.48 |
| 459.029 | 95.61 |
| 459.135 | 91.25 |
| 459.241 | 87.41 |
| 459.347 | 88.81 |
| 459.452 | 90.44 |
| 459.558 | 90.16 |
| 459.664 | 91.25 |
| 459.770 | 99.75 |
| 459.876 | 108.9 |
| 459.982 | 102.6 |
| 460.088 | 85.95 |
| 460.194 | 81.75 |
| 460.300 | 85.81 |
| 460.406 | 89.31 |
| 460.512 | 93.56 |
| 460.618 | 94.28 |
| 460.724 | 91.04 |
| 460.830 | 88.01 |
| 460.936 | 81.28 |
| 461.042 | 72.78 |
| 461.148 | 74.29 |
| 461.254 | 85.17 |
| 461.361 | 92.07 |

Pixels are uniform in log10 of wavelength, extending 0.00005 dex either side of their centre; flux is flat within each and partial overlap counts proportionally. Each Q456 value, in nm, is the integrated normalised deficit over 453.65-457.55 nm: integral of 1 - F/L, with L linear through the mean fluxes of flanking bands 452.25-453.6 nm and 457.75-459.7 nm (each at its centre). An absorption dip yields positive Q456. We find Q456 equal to -0.171 nm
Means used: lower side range 83.7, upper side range 92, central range 91.3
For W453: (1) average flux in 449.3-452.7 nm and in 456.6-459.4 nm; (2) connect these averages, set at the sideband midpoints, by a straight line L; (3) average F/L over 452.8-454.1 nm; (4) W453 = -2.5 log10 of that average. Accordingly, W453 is 0.10 mag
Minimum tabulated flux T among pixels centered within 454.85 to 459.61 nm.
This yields 79.94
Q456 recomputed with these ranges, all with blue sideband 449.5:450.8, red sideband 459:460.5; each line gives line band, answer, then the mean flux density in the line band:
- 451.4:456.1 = 0.29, 90.4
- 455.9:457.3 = 0.05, 91.2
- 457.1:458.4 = 0.05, 89.8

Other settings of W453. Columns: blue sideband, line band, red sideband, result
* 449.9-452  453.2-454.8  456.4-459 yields 0.08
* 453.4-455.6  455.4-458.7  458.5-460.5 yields 0.00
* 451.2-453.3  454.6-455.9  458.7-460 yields -0.02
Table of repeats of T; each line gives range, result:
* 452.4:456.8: 73.62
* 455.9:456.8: 83.76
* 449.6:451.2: 83.57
